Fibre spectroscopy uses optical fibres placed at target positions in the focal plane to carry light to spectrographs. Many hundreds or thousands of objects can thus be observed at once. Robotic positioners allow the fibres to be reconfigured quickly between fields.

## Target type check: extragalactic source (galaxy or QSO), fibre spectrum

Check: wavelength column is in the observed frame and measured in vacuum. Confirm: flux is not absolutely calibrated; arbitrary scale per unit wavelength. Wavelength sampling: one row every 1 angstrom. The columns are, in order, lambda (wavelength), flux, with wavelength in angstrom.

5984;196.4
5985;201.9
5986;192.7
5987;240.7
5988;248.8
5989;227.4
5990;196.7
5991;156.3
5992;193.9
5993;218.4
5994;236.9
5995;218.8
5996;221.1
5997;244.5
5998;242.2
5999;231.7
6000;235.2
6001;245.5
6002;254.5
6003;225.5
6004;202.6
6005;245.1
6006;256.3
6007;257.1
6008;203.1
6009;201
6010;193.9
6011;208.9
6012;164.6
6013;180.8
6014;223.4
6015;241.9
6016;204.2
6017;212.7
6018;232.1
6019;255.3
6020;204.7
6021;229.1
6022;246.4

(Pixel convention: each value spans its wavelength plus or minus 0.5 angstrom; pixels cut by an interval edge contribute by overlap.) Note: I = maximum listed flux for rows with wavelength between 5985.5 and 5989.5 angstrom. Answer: 248.8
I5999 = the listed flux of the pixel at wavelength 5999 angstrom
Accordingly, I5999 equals 231.7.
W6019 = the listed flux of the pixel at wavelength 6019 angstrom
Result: 255.3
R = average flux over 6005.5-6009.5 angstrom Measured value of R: 229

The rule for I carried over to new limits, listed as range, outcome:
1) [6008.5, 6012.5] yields 208.9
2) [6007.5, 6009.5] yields 203.1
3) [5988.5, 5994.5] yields 236.9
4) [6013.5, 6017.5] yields 241.9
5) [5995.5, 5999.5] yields 244.5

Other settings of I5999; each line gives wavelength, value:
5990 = 196.7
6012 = 164.6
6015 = 241.9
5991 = 156.3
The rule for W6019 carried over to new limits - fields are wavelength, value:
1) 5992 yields 193.9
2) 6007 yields 257.1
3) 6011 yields 208.9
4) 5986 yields 192.7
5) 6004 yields 202.6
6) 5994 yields 236.9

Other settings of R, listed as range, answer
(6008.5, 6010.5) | 197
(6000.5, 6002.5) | 250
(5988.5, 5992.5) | 194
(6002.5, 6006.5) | 232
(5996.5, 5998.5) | 243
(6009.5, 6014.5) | 194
